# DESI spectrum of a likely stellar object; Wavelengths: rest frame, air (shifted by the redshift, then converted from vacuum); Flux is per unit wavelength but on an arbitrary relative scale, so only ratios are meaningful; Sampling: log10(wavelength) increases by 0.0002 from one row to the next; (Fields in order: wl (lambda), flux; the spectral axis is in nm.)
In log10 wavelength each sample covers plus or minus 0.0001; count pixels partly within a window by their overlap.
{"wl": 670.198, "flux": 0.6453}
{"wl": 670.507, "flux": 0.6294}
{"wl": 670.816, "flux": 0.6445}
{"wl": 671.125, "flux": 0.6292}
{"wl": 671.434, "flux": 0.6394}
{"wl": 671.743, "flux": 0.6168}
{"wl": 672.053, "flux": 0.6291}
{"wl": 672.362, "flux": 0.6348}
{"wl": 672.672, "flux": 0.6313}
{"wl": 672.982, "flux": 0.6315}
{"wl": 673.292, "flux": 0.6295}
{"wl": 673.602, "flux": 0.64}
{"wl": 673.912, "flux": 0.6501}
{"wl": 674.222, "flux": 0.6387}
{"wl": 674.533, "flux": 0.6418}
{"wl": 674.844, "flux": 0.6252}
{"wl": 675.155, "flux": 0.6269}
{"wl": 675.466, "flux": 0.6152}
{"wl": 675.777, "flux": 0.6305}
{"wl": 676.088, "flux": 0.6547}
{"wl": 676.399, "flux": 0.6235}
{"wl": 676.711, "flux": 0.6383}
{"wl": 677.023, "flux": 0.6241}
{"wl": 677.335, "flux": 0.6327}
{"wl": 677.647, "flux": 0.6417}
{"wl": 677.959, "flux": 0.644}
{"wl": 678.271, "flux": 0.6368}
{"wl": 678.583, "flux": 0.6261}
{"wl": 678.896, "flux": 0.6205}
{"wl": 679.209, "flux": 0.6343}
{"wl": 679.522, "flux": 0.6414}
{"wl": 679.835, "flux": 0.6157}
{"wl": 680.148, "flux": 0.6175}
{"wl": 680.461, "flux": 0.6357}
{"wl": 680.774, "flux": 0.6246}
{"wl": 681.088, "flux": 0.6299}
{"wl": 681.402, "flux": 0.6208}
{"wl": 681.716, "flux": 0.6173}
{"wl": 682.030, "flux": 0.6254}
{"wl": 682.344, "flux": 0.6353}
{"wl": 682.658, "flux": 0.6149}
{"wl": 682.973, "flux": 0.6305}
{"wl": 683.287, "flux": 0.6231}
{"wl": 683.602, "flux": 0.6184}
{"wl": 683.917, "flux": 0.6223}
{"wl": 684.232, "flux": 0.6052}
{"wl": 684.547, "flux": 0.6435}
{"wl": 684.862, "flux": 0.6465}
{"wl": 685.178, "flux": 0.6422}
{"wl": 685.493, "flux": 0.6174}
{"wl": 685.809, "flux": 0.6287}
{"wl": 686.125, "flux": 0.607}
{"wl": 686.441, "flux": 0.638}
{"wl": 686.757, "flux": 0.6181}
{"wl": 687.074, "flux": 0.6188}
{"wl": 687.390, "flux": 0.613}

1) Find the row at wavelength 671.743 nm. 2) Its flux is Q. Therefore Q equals 0.6168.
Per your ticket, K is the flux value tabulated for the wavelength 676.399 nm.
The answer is 0.6235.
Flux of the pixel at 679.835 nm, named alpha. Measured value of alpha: 0.6157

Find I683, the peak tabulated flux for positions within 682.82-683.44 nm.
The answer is 0.6305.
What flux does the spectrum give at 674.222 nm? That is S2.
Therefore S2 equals 0.6387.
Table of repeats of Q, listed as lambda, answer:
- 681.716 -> 0.6173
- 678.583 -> 0.6261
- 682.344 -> 0.6353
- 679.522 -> 0.6414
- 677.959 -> 0.644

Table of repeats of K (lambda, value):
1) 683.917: 0.6223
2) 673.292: 0.6295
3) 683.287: 0.6231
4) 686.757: 0.6181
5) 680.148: 0.6175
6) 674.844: 0.6252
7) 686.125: 0.607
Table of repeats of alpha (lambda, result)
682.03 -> 0.6254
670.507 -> 0.6294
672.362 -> 0.6348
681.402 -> 0.6208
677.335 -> 0.6327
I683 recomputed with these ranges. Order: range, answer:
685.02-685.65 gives 0.6422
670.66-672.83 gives 0.6445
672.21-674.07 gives 0.6501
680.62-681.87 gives 0.6299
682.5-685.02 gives 0.6465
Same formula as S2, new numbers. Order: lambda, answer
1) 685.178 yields 0.6422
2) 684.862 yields 0.6465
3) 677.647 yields 0.6417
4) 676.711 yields 0.6383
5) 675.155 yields 0.6269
